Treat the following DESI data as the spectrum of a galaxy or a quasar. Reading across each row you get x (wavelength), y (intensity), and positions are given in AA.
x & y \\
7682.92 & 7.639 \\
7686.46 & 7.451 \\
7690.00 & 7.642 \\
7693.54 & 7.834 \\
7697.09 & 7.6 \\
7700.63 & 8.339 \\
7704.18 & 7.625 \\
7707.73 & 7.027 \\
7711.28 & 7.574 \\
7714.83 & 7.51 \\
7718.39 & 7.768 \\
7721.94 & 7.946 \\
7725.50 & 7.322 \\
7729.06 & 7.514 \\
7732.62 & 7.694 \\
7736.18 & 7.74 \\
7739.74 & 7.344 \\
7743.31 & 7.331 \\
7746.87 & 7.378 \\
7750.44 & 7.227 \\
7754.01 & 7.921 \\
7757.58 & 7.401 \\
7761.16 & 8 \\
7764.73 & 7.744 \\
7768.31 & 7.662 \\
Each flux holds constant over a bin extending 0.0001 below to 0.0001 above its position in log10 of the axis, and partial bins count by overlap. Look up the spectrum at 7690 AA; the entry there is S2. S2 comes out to 7.642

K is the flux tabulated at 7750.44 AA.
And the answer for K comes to 7.227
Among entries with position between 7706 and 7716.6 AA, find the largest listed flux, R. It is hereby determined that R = 7.574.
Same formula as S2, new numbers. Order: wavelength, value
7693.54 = 7.834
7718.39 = 7.768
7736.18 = 7.74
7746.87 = 7.378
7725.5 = 7.322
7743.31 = 7.331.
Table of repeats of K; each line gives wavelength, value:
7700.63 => 8.339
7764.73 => 7.744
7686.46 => 7.451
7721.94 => 7.946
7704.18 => 7.625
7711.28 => 7.574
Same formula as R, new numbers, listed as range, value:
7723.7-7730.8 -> 7.514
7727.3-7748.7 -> 7.74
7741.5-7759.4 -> 7.921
